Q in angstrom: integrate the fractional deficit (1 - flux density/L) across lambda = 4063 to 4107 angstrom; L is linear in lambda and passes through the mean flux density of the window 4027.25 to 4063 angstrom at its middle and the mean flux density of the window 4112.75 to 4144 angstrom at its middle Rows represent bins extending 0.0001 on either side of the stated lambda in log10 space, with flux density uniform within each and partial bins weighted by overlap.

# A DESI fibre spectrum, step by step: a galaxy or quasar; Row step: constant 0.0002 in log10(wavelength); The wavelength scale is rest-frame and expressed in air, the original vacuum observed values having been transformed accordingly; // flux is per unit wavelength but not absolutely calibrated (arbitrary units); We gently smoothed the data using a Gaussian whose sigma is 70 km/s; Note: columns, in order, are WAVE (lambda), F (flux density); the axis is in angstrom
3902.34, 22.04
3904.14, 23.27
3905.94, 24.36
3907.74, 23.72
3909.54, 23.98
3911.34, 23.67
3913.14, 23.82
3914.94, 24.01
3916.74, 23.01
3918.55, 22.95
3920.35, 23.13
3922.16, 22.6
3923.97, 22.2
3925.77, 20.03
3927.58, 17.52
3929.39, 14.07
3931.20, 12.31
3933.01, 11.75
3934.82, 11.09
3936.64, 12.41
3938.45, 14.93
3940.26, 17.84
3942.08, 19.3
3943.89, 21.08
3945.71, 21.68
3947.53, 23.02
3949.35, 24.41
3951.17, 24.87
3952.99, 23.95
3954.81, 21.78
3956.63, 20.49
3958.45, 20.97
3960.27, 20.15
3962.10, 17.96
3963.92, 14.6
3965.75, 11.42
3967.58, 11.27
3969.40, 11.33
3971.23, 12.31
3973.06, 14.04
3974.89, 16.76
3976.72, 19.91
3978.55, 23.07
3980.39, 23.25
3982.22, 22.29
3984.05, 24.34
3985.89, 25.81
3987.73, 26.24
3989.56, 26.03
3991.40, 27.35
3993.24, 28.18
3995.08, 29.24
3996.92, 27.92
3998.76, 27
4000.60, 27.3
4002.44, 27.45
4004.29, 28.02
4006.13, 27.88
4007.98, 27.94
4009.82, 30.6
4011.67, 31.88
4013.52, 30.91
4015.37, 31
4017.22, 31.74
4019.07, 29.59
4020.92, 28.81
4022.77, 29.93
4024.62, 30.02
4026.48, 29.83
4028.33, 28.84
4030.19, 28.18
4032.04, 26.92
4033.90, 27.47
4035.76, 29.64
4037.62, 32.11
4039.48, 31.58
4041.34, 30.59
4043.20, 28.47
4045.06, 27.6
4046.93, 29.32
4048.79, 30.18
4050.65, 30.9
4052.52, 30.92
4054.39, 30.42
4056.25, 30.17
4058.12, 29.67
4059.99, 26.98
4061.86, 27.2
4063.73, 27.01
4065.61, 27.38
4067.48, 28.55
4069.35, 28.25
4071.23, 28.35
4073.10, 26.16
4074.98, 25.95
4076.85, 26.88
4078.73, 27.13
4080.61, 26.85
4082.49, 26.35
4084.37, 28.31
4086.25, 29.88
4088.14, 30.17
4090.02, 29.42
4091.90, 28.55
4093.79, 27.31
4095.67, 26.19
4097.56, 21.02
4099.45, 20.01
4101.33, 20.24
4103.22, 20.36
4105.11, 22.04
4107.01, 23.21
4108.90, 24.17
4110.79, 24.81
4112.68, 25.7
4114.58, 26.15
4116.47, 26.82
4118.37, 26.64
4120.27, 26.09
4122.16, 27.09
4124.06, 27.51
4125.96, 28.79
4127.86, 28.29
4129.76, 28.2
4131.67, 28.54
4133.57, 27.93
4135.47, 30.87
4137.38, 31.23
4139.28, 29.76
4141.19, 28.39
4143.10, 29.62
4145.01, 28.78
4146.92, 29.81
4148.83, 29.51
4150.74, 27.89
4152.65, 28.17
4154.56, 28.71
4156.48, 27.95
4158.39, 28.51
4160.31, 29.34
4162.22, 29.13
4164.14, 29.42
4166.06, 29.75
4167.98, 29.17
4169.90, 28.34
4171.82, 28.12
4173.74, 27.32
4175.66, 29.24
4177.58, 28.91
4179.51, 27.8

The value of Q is 4.1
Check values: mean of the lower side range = 29.3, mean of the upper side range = 28.2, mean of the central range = 26.1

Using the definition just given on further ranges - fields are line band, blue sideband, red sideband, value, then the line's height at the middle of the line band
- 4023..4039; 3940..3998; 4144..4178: -3.8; 23.6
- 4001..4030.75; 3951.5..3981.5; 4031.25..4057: -4.9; 25.4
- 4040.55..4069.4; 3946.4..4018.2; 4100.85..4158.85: -4.2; 25.3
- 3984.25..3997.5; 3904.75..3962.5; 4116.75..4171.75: -2.6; 22.6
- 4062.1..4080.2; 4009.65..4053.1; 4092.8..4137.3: 0.4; 27.9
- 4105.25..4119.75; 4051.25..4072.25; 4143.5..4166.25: 1.8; 28.8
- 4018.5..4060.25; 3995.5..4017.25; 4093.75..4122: -3.3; 27.4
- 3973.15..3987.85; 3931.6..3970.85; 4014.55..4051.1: 0.0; 22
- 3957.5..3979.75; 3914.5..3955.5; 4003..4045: 6.7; 23.3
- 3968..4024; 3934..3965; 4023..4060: -1.7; 24.5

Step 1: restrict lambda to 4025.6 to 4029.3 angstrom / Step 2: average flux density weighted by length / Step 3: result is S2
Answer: 29.3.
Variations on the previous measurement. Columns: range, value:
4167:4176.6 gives 28.4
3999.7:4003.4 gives 27.4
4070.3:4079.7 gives 26.9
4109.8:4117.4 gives 25.9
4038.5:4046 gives 29.6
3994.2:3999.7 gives 28.1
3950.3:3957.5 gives 22.8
